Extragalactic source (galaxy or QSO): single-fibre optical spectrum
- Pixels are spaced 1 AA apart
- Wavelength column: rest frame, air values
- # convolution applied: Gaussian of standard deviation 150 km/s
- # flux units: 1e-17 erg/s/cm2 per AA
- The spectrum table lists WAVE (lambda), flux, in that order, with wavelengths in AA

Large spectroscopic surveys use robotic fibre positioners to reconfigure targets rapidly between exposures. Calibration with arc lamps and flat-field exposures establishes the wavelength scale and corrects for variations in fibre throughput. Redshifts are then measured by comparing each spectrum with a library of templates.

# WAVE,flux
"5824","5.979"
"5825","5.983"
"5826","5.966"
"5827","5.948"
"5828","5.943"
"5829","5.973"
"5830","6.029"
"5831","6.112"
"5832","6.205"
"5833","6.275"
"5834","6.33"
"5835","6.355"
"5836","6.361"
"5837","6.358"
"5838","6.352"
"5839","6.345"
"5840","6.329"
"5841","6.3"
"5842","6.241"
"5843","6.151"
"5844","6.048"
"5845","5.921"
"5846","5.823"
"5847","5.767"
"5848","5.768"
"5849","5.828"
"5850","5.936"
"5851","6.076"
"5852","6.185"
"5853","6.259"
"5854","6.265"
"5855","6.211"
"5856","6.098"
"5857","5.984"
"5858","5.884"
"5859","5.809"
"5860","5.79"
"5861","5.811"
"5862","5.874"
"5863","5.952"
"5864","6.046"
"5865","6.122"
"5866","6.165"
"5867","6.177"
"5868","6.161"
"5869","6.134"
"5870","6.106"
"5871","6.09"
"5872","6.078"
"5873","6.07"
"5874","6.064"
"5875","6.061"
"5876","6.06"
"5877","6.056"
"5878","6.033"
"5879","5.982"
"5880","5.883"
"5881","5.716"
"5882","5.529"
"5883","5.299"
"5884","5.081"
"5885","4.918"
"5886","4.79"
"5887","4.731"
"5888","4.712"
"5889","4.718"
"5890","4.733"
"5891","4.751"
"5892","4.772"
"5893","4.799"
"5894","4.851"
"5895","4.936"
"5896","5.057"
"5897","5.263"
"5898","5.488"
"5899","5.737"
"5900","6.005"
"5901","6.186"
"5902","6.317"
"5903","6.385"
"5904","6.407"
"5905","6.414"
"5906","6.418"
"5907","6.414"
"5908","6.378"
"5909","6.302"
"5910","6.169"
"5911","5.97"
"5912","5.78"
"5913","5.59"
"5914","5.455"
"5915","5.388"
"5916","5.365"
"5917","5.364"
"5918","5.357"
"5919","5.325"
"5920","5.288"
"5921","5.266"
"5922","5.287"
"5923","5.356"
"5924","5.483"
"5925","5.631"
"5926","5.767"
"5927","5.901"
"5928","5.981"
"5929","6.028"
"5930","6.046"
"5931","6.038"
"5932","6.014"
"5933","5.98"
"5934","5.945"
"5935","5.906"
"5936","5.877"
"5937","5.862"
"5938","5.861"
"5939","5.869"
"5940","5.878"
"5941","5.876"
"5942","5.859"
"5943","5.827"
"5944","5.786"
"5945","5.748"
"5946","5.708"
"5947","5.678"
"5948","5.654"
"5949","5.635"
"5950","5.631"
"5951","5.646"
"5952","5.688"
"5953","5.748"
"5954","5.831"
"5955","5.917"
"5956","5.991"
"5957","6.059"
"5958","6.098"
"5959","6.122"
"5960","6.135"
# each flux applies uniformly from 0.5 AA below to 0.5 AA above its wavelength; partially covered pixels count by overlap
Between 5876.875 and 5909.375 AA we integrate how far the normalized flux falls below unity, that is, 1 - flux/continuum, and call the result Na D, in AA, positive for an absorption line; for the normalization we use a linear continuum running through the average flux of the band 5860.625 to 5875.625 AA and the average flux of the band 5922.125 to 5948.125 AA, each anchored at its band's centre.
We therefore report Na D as 2.4 AA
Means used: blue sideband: 6.06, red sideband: 5.82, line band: 5.54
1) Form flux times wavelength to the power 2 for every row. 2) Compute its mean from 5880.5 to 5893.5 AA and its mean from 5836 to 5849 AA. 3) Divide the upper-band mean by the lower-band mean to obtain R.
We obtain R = 0.82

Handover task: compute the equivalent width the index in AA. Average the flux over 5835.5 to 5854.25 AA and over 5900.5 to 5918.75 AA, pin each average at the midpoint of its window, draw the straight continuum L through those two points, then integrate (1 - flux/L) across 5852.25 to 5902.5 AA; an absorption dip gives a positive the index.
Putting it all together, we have 3.1 AA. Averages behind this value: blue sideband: 6.12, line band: 5.67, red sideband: 5.97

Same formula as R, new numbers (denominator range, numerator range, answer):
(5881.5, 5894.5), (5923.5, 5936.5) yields 1.22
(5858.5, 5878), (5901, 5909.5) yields 1.07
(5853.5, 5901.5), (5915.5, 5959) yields 1.04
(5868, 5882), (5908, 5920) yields 0.95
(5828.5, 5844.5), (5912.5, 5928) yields 0.90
